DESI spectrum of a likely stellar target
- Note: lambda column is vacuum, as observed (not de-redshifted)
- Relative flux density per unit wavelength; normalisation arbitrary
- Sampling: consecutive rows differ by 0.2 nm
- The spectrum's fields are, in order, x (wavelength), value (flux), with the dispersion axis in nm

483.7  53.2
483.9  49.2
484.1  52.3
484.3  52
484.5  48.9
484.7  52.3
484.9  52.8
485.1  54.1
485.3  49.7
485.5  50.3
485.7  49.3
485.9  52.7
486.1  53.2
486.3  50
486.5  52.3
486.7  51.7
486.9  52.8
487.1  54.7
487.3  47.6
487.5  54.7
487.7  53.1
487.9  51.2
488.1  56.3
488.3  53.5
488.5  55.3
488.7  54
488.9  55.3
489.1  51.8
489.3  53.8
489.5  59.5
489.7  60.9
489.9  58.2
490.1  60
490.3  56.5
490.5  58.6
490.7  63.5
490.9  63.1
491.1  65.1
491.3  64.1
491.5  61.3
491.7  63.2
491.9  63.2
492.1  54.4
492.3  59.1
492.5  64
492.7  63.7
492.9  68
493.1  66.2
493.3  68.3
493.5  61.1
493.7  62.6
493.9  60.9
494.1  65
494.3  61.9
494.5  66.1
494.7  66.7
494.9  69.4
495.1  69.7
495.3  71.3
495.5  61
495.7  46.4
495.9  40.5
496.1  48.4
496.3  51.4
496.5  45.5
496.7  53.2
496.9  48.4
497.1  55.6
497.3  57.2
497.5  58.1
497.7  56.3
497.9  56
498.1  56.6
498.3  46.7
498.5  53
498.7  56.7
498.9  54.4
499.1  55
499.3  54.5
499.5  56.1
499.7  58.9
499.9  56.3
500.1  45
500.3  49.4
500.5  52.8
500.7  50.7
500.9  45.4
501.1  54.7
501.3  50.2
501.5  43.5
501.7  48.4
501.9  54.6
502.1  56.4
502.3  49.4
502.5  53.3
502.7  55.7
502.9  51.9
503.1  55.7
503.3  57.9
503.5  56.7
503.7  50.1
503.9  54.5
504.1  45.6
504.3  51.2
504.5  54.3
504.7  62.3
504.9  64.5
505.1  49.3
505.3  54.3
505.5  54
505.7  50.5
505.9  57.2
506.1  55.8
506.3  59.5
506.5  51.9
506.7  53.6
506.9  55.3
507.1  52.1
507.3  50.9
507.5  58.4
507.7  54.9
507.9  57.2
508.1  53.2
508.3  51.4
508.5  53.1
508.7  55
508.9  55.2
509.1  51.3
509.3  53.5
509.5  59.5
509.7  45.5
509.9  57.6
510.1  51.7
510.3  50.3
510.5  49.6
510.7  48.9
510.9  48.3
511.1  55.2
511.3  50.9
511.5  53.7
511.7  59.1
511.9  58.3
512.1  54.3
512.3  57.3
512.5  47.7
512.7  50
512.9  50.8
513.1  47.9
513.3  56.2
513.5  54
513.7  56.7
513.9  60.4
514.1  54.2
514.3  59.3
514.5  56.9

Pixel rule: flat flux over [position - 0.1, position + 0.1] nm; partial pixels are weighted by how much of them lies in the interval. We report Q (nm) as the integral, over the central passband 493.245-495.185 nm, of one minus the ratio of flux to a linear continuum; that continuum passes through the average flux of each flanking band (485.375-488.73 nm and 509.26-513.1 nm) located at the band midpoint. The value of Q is -0.46 nm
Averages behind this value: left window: 52.5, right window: 52.6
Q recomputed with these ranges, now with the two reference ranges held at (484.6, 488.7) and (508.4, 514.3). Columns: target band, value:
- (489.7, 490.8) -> -0.15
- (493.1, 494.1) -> -0.21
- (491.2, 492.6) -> -0.23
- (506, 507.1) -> -0.04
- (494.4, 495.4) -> -0.30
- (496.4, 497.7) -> -0.01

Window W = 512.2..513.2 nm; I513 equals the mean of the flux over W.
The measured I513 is 50.7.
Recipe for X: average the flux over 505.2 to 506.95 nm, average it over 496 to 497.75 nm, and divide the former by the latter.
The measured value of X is 1.0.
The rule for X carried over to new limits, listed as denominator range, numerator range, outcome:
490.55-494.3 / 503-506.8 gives 0.87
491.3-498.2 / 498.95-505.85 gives 0.89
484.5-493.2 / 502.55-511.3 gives 0.95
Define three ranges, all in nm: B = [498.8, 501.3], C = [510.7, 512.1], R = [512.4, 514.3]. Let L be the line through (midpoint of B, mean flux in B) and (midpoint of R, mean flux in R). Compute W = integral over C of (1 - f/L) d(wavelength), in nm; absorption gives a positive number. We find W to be -0.01 nm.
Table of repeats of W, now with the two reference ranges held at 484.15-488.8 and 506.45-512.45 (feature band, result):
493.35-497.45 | -0.43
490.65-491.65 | -0.21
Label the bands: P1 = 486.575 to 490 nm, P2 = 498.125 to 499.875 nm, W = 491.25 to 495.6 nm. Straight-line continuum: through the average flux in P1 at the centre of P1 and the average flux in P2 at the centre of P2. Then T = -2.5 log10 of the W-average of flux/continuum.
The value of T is -0.18 mag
